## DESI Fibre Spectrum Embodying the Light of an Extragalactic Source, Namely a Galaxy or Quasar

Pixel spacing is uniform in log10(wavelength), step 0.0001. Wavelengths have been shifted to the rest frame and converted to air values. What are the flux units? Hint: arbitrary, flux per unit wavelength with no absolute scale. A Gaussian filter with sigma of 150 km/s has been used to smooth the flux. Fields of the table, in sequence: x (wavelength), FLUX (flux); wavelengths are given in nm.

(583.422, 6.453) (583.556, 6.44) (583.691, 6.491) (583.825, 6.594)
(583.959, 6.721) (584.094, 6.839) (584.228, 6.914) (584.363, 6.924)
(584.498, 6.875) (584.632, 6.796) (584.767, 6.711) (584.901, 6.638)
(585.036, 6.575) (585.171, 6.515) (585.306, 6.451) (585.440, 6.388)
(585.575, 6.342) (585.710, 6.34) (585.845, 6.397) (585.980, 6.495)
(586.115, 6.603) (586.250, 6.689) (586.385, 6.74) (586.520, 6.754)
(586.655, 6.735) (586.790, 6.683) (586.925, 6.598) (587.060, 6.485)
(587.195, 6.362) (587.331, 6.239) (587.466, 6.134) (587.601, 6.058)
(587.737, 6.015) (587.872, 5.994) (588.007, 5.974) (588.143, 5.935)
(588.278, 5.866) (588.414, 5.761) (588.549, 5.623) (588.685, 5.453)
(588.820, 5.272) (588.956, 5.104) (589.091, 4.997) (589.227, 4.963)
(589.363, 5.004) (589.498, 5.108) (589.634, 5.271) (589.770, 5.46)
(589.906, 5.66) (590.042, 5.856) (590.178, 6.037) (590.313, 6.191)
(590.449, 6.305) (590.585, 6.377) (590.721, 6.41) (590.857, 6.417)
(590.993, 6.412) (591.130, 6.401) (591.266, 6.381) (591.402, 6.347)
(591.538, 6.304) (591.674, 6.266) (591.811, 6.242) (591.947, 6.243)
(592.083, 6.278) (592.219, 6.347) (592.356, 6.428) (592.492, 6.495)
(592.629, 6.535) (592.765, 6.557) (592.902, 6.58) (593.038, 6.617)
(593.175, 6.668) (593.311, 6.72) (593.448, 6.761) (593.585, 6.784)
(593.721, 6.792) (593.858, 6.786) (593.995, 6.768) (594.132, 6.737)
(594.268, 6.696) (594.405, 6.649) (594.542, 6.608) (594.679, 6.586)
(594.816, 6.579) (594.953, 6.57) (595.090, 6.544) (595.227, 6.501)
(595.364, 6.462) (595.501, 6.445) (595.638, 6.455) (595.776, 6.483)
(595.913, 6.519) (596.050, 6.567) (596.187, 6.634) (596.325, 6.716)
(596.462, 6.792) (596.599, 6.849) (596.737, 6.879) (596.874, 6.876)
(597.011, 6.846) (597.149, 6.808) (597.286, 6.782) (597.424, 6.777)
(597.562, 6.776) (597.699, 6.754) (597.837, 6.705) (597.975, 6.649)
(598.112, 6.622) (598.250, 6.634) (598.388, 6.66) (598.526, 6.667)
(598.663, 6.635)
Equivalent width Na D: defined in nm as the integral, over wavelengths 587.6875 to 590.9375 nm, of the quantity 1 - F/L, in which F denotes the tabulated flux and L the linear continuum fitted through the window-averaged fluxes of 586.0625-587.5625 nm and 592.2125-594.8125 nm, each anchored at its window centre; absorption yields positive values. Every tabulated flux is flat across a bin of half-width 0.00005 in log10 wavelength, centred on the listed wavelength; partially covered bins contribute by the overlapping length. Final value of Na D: 0.428 nm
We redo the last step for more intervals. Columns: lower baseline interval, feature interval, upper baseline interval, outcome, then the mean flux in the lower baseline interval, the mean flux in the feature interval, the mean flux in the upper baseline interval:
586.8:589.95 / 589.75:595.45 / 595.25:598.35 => -0.22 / 5.73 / 6.45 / 6.68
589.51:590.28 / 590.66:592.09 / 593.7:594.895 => -0.08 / 5.64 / 6.34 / 6.68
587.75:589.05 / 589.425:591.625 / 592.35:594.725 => 0.01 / 5.67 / 6.06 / 6.66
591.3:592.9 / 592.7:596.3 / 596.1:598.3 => -0.04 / 6.38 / 6.62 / 6.76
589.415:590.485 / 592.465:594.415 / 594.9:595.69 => -0.14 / 5.71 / 6.68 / 6.5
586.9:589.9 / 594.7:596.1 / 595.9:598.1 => 0.01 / 5.7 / 6.51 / 6.75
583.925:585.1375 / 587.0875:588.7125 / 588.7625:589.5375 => -0.13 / 6.77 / 5.97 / 5.07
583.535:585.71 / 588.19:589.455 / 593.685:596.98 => 0.25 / 6.63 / 5.35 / 6.65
